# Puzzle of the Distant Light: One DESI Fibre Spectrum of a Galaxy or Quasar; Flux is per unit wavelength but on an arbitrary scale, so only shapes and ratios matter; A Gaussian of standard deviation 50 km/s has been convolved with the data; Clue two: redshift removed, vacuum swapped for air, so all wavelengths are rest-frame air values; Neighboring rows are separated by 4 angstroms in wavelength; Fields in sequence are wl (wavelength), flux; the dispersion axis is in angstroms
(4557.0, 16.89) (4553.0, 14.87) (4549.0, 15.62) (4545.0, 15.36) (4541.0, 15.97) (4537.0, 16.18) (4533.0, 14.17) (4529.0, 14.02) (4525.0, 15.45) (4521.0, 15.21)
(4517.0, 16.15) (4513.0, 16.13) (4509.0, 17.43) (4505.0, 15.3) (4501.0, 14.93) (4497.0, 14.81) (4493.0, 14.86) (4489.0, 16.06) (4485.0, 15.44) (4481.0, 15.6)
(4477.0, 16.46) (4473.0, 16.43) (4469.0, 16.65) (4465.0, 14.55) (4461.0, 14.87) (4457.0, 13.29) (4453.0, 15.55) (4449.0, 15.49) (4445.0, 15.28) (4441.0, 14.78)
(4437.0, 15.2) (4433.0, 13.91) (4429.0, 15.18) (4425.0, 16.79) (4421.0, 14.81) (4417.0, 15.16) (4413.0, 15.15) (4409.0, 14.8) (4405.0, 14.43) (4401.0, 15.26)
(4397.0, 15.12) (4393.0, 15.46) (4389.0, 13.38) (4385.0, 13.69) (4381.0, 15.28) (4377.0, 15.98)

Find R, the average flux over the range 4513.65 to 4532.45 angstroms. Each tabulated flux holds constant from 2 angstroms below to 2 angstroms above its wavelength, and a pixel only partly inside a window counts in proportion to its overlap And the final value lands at 15.2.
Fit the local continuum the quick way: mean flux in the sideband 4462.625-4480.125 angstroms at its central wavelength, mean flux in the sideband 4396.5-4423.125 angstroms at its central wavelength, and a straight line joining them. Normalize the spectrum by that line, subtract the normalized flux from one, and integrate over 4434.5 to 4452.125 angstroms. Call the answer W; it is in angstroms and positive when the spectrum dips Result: 0.38 angstroms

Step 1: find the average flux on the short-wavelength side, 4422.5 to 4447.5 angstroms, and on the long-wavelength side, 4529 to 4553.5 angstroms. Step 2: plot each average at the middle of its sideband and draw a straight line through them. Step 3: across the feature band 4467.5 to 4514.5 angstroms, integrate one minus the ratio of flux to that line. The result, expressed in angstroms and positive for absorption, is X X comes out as -1.8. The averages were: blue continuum 15.2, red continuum 15.3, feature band 15.8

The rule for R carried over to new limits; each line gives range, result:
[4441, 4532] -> 15.4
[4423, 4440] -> 15.2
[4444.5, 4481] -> 15.4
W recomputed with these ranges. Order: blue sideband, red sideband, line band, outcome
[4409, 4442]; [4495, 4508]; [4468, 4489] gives -1.3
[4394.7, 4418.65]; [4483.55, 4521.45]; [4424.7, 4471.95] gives 0.6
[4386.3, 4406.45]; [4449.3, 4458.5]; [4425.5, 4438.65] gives -0.3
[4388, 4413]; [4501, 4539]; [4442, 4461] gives 0.3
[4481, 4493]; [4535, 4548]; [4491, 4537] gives 1.0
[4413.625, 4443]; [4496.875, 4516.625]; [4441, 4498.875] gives 0.5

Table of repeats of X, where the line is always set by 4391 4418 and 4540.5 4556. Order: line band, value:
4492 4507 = 0.4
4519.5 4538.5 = 0.6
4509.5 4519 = -0.6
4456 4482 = -0.4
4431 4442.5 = 0.4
